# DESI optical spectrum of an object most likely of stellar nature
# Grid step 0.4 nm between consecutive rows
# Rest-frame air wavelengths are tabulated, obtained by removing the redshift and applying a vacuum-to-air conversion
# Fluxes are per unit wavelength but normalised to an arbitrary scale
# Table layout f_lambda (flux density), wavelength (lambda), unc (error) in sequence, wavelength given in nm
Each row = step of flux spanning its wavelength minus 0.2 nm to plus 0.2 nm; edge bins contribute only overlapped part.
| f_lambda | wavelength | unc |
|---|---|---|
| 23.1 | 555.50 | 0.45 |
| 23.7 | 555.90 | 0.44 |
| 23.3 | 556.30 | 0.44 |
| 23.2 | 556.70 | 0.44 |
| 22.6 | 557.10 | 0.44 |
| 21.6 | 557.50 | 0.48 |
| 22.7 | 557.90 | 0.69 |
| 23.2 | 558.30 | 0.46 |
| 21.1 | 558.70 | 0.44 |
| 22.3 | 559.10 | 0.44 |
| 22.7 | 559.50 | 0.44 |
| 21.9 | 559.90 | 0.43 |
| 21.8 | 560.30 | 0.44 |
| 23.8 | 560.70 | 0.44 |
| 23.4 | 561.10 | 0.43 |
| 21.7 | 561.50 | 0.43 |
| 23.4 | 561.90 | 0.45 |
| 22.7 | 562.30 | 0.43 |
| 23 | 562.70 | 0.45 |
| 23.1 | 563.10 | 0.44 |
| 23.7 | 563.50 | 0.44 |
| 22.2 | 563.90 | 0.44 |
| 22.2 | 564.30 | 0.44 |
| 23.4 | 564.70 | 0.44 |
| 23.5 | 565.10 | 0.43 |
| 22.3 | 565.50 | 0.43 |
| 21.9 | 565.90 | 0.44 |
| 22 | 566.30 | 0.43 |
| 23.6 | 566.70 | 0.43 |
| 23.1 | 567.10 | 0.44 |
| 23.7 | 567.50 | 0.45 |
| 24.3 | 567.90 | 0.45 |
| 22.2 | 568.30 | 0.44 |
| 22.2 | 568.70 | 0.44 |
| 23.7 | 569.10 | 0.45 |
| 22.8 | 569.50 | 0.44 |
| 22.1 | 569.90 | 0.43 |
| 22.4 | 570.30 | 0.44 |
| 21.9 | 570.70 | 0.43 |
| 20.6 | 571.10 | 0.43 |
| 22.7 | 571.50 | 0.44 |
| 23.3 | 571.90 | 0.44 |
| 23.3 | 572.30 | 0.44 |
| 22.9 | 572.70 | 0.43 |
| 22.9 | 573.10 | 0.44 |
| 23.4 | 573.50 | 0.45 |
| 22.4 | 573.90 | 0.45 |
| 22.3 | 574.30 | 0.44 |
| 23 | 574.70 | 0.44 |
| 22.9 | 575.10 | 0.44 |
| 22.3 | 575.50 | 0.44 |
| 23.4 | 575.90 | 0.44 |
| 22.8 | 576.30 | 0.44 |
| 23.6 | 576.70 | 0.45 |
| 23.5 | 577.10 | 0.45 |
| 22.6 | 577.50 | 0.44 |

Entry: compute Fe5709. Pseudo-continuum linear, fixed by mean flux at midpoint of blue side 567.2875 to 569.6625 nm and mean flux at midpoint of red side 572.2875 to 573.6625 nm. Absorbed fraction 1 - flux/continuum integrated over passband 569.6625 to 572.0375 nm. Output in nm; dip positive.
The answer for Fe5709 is 0.100 nm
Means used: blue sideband 23.2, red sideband 23.1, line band 22.1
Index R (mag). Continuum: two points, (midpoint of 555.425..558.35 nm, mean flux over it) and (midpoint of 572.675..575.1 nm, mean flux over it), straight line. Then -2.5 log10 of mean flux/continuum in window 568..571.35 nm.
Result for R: 0.026 mag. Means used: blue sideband 22.9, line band 22.3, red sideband 22.8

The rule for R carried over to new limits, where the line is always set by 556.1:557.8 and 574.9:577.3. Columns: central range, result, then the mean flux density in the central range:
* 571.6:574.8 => 0.00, 22.9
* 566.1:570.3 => 0.00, 22.9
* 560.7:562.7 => -0.01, 22.9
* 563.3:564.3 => 0.00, 22.8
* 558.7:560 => 0.03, 22.1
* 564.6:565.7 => -0.01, 23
